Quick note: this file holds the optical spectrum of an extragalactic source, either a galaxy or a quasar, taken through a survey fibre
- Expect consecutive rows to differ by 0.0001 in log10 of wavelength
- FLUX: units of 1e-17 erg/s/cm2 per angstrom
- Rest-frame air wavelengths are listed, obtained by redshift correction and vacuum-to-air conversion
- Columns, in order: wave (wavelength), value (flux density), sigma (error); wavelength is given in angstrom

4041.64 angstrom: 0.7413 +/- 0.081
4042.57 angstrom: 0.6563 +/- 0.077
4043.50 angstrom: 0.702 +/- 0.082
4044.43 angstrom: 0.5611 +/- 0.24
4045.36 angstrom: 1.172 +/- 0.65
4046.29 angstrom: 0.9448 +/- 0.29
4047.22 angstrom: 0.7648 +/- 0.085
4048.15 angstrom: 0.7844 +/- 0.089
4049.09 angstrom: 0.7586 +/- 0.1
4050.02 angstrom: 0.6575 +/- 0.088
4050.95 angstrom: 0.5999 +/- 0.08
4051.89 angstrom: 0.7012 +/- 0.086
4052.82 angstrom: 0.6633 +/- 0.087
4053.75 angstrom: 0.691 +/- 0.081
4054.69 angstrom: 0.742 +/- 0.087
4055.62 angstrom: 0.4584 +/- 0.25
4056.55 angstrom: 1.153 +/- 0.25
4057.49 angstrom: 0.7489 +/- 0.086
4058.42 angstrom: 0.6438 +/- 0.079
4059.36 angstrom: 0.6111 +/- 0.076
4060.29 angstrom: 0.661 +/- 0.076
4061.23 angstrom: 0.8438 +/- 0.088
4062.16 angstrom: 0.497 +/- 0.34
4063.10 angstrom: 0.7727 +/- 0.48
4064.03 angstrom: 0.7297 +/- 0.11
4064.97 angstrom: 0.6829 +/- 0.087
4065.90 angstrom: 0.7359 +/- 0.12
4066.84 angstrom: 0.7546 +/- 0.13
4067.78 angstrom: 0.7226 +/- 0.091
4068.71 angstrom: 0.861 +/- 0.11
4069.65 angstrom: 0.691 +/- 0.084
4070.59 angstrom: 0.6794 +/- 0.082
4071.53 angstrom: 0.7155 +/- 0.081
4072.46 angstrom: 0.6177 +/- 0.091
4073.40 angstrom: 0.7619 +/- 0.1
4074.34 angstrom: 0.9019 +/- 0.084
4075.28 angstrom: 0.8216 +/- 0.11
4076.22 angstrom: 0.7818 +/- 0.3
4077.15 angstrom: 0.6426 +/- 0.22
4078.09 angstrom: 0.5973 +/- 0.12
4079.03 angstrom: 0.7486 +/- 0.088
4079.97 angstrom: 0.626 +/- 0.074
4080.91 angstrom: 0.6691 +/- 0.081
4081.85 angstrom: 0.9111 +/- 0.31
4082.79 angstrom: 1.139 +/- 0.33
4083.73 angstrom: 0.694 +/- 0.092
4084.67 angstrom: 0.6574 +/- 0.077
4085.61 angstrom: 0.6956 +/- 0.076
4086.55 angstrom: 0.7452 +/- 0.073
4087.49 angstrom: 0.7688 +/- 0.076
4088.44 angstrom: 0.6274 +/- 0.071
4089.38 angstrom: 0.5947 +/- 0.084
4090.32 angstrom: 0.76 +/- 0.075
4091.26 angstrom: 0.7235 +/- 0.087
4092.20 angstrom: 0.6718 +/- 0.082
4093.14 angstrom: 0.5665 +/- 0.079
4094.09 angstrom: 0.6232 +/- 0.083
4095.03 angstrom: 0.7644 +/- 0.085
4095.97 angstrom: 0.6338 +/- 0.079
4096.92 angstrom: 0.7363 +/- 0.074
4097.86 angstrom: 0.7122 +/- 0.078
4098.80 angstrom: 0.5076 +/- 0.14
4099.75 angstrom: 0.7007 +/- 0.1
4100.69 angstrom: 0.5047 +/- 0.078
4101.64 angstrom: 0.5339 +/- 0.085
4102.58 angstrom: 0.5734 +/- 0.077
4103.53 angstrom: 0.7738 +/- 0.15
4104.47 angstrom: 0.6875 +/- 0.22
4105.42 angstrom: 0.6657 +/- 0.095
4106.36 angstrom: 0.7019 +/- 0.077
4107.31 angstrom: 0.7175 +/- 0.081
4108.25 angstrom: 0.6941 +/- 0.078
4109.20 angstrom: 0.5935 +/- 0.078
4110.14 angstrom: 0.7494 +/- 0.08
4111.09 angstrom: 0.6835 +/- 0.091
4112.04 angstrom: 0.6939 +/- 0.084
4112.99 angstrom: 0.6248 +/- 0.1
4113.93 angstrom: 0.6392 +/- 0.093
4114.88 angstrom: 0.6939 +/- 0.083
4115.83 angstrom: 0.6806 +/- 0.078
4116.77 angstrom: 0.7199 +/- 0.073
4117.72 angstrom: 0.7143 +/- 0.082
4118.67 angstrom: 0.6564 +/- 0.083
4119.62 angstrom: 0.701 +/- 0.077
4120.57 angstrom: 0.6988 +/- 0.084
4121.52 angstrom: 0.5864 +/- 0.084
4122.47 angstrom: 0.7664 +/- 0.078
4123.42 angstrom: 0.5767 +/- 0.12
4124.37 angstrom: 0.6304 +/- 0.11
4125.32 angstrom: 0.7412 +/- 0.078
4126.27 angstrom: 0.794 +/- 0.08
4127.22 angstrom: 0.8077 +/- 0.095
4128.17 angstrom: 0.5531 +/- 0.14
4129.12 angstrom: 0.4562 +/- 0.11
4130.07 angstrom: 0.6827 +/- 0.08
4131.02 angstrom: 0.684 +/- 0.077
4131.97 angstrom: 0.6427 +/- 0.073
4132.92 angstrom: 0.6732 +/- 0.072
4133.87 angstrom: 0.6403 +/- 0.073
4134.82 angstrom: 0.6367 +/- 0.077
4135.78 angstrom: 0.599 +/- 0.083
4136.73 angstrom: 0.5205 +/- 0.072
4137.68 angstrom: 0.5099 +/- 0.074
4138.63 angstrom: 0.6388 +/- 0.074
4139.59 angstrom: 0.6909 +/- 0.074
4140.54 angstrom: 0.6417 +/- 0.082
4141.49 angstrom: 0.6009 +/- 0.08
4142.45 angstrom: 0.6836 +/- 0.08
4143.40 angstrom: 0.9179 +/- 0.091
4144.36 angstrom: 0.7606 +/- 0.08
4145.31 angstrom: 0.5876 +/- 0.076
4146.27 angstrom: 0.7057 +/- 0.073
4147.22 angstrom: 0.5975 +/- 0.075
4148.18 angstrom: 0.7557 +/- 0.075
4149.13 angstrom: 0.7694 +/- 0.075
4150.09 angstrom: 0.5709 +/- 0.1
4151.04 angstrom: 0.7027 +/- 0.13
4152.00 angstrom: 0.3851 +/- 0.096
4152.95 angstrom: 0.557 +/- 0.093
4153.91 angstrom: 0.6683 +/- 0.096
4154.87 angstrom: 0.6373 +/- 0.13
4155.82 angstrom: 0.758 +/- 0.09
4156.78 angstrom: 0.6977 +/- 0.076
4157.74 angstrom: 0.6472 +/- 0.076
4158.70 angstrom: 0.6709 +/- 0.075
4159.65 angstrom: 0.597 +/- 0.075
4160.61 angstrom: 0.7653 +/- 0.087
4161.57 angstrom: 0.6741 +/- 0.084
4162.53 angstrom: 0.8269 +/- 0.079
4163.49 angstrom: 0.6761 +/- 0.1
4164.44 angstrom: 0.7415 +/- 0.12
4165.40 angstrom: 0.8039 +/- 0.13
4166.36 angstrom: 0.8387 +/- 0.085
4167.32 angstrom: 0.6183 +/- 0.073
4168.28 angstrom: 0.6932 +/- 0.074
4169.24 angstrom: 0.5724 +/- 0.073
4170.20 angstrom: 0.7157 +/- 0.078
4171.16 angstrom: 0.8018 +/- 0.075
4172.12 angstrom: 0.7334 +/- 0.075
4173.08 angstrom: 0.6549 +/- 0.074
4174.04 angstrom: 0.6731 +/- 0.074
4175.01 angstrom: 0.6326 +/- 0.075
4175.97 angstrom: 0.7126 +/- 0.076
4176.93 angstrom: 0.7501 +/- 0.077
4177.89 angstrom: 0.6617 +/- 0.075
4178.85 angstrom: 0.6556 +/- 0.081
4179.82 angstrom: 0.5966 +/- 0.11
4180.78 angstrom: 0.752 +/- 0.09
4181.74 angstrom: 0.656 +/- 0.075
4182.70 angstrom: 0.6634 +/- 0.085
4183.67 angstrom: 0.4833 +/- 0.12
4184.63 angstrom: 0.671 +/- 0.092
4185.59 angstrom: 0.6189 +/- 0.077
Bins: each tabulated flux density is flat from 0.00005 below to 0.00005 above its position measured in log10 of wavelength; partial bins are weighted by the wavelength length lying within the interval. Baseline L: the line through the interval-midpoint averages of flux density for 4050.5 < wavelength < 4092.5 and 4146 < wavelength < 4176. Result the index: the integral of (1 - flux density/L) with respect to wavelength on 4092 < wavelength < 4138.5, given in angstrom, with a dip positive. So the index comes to 3.2 angstrom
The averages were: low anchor 0.723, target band 0.655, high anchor 0.682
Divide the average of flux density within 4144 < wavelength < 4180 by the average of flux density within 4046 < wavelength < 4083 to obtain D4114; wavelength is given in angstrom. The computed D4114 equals 0.93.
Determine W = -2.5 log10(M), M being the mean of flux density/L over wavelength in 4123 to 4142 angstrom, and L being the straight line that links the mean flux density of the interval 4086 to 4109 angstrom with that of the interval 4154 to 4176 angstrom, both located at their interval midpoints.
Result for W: 0.08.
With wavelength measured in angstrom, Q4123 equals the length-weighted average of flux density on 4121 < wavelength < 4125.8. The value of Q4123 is 0.66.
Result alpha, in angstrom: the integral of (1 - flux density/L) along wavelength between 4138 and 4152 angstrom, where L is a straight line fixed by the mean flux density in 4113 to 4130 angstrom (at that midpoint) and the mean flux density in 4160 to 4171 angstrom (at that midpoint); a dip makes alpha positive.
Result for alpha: 0.45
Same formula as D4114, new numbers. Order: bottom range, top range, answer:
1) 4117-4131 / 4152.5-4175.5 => 1.04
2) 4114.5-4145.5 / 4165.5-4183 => 1.04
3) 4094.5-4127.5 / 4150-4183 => 1.01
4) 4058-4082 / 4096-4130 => 0.93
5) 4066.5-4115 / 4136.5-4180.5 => 0.97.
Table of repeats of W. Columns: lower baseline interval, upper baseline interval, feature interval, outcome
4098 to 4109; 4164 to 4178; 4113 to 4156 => 0.02 mag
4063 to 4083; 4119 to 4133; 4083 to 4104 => 0.08 mag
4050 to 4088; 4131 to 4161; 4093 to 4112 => 0.06 mag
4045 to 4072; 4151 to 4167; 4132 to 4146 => 0.07 mag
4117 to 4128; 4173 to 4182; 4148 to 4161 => 0.05 mag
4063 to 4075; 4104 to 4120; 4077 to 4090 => 0.00 mag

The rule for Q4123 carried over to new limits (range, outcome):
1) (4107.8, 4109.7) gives 0.646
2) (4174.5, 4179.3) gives 0.682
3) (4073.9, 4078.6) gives 0.749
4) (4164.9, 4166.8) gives 0.819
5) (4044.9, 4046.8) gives 1.05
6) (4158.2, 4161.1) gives 0.678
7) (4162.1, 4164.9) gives 0.749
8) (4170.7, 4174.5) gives 0.716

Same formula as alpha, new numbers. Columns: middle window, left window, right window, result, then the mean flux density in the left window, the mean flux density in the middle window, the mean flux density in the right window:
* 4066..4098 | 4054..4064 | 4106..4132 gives -1.2 angstrom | 0.713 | 0.724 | 0.675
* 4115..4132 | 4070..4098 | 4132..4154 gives -0.1 angstrom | 0.72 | 0.673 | 0.644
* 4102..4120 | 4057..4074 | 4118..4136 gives -0.2 angstrom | 0.709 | 0.681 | 0.661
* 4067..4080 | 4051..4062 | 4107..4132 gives -0.6 angstrom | 0.709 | 0.73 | 0.674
